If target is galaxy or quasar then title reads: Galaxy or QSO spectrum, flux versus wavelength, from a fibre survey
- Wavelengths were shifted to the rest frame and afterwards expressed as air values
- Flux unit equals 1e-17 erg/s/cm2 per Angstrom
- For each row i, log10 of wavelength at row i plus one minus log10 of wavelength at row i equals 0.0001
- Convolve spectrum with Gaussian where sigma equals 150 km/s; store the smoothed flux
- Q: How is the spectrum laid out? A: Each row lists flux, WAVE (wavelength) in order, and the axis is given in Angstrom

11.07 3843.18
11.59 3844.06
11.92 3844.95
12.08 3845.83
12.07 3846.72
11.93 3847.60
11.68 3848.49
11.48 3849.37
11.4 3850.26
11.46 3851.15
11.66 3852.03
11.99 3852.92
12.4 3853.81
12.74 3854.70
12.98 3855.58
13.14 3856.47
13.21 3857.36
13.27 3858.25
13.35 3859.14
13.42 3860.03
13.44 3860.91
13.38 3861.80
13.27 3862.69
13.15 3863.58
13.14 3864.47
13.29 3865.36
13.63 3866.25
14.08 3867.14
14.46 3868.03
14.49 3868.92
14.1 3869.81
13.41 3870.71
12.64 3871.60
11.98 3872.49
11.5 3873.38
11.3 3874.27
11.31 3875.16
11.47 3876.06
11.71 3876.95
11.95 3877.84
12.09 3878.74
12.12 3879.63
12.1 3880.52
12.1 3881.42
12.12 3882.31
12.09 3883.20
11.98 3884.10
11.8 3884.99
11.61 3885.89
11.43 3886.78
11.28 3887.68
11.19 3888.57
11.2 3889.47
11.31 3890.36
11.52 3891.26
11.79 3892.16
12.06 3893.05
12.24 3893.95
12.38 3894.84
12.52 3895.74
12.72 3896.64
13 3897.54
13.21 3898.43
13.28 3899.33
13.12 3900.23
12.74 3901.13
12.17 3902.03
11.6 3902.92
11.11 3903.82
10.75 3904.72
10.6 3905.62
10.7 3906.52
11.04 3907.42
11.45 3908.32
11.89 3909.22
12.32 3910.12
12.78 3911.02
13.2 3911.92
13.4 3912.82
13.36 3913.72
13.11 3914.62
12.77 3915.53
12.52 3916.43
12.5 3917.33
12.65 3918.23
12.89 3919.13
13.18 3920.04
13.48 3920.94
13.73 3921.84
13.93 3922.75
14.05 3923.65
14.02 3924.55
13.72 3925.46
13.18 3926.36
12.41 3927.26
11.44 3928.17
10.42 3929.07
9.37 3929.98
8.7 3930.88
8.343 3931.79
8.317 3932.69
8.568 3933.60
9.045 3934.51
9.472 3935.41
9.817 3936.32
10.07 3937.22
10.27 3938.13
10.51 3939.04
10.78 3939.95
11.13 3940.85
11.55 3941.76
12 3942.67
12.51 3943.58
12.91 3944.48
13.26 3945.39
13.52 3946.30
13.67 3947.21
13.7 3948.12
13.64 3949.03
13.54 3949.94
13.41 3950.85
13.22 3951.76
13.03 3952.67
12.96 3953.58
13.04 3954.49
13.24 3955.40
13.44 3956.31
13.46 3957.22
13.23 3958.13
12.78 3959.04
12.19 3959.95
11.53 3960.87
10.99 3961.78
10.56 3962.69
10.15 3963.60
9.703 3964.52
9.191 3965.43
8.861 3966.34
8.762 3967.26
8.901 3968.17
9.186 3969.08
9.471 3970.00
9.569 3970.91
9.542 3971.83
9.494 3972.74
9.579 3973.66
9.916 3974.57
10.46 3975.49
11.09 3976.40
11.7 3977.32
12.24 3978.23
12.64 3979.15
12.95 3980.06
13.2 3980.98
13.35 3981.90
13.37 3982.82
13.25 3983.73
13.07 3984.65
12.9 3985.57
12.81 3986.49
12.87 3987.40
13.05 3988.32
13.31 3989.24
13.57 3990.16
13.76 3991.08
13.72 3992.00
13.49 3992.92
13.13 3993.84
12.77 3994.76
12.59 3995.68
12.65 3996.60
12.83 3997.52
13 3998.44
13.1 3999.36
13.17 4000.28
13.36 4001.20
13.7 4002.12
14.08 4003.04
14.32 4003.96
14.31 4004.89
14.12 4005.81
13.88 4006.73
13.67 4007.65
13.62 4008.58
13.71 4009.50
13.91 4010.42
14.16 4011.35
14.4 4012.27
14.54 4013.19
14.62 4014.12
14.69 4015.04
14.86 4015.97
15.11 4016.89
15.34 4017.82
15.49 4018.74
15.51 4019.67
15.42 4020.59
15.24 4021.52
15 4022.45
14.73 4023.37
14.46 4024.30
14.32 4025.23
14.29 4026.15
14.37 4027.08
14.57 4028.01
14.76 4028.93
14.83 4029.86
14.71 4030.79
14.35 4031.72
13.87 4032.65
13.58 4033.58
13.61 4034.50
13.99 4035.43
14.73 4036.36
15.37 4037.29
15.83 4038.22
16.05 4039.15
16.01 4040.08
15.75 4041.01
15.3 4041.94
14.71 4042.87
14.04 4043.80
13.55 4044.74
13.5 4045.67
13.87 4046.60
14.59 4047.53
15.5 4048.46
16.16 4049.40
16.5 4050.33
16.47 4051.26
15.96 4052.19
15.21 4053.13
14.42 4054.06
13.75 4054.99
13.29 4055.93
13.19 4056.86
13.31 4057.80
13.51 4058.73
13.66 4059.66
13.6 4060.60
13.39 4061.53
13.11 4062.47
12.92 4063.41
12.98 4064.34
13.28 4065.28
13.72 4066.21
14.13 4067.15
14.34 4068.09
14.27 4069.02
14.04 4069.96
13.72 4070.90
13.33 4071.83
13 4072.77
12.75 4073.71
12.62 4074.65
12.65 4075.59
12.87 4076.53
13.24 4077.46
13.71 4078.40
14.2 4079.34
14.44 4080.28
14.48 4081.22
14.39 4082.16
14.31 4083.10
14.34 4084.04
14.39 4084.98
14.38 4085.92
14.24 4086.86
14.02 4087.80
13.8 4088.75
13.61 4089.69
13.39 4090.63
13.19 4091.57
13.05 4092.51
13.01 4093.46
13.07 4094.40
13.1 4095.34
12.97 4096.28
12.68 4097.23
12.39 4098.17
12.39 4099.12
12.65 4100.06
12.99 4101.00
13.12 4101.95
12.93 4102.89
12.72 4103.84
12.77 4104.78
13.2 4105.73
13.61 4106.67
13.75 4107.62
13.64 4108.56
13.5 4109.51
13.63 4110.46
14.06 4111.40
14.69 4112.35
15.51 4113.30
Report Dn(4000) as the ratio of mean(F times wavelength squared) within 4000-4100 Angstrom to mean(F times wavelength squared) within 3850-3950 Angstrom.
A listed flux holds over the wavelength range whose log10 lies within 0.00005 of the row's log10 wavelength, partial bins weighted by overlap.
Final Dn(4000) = 1.3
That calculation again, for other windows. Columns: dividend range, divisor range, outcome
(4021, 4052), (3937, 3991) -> 1.30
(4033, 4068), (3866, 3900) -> 1.27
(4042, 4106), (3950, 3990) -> 1.24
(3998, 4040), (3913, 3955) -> 1.25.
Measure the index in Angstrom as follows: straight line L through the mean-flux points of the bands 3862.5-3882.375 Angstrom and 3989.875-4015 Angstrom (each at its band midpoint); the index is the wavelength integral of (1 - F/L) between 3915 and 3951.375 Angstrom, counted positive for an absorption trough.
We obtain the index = 3.5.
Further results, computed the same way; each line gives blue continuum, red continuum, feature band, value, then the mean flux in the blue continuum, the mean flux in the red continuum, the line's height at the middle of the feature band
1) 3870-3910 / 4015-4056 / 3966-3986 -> 3.78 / 11.9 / 14.9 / 13.7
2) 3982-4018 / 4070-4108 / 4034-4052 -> -2.02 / 13.6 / 13.4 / 13.5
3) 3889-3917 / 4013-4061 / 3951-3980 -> 4.77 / 12.2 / 14.7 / 13.4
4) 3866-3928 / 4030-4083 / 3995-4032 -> -1.44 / 12.4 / 14.2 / 13.7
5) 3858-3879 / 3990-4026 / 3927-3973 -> 8.23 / 12.9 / 14.1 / 13.6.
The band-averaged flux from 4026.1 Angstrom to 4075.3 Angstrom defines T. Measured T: 14.3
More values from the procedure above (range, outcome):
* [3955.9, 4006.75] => 12.1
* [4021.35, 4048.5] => 14.6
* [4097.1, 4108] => 12.9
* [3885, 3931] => 12.2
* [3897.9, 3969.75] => 11.8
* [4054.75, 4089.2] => 13.7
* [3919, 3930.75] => 12.6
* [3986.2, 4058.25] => 14.3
